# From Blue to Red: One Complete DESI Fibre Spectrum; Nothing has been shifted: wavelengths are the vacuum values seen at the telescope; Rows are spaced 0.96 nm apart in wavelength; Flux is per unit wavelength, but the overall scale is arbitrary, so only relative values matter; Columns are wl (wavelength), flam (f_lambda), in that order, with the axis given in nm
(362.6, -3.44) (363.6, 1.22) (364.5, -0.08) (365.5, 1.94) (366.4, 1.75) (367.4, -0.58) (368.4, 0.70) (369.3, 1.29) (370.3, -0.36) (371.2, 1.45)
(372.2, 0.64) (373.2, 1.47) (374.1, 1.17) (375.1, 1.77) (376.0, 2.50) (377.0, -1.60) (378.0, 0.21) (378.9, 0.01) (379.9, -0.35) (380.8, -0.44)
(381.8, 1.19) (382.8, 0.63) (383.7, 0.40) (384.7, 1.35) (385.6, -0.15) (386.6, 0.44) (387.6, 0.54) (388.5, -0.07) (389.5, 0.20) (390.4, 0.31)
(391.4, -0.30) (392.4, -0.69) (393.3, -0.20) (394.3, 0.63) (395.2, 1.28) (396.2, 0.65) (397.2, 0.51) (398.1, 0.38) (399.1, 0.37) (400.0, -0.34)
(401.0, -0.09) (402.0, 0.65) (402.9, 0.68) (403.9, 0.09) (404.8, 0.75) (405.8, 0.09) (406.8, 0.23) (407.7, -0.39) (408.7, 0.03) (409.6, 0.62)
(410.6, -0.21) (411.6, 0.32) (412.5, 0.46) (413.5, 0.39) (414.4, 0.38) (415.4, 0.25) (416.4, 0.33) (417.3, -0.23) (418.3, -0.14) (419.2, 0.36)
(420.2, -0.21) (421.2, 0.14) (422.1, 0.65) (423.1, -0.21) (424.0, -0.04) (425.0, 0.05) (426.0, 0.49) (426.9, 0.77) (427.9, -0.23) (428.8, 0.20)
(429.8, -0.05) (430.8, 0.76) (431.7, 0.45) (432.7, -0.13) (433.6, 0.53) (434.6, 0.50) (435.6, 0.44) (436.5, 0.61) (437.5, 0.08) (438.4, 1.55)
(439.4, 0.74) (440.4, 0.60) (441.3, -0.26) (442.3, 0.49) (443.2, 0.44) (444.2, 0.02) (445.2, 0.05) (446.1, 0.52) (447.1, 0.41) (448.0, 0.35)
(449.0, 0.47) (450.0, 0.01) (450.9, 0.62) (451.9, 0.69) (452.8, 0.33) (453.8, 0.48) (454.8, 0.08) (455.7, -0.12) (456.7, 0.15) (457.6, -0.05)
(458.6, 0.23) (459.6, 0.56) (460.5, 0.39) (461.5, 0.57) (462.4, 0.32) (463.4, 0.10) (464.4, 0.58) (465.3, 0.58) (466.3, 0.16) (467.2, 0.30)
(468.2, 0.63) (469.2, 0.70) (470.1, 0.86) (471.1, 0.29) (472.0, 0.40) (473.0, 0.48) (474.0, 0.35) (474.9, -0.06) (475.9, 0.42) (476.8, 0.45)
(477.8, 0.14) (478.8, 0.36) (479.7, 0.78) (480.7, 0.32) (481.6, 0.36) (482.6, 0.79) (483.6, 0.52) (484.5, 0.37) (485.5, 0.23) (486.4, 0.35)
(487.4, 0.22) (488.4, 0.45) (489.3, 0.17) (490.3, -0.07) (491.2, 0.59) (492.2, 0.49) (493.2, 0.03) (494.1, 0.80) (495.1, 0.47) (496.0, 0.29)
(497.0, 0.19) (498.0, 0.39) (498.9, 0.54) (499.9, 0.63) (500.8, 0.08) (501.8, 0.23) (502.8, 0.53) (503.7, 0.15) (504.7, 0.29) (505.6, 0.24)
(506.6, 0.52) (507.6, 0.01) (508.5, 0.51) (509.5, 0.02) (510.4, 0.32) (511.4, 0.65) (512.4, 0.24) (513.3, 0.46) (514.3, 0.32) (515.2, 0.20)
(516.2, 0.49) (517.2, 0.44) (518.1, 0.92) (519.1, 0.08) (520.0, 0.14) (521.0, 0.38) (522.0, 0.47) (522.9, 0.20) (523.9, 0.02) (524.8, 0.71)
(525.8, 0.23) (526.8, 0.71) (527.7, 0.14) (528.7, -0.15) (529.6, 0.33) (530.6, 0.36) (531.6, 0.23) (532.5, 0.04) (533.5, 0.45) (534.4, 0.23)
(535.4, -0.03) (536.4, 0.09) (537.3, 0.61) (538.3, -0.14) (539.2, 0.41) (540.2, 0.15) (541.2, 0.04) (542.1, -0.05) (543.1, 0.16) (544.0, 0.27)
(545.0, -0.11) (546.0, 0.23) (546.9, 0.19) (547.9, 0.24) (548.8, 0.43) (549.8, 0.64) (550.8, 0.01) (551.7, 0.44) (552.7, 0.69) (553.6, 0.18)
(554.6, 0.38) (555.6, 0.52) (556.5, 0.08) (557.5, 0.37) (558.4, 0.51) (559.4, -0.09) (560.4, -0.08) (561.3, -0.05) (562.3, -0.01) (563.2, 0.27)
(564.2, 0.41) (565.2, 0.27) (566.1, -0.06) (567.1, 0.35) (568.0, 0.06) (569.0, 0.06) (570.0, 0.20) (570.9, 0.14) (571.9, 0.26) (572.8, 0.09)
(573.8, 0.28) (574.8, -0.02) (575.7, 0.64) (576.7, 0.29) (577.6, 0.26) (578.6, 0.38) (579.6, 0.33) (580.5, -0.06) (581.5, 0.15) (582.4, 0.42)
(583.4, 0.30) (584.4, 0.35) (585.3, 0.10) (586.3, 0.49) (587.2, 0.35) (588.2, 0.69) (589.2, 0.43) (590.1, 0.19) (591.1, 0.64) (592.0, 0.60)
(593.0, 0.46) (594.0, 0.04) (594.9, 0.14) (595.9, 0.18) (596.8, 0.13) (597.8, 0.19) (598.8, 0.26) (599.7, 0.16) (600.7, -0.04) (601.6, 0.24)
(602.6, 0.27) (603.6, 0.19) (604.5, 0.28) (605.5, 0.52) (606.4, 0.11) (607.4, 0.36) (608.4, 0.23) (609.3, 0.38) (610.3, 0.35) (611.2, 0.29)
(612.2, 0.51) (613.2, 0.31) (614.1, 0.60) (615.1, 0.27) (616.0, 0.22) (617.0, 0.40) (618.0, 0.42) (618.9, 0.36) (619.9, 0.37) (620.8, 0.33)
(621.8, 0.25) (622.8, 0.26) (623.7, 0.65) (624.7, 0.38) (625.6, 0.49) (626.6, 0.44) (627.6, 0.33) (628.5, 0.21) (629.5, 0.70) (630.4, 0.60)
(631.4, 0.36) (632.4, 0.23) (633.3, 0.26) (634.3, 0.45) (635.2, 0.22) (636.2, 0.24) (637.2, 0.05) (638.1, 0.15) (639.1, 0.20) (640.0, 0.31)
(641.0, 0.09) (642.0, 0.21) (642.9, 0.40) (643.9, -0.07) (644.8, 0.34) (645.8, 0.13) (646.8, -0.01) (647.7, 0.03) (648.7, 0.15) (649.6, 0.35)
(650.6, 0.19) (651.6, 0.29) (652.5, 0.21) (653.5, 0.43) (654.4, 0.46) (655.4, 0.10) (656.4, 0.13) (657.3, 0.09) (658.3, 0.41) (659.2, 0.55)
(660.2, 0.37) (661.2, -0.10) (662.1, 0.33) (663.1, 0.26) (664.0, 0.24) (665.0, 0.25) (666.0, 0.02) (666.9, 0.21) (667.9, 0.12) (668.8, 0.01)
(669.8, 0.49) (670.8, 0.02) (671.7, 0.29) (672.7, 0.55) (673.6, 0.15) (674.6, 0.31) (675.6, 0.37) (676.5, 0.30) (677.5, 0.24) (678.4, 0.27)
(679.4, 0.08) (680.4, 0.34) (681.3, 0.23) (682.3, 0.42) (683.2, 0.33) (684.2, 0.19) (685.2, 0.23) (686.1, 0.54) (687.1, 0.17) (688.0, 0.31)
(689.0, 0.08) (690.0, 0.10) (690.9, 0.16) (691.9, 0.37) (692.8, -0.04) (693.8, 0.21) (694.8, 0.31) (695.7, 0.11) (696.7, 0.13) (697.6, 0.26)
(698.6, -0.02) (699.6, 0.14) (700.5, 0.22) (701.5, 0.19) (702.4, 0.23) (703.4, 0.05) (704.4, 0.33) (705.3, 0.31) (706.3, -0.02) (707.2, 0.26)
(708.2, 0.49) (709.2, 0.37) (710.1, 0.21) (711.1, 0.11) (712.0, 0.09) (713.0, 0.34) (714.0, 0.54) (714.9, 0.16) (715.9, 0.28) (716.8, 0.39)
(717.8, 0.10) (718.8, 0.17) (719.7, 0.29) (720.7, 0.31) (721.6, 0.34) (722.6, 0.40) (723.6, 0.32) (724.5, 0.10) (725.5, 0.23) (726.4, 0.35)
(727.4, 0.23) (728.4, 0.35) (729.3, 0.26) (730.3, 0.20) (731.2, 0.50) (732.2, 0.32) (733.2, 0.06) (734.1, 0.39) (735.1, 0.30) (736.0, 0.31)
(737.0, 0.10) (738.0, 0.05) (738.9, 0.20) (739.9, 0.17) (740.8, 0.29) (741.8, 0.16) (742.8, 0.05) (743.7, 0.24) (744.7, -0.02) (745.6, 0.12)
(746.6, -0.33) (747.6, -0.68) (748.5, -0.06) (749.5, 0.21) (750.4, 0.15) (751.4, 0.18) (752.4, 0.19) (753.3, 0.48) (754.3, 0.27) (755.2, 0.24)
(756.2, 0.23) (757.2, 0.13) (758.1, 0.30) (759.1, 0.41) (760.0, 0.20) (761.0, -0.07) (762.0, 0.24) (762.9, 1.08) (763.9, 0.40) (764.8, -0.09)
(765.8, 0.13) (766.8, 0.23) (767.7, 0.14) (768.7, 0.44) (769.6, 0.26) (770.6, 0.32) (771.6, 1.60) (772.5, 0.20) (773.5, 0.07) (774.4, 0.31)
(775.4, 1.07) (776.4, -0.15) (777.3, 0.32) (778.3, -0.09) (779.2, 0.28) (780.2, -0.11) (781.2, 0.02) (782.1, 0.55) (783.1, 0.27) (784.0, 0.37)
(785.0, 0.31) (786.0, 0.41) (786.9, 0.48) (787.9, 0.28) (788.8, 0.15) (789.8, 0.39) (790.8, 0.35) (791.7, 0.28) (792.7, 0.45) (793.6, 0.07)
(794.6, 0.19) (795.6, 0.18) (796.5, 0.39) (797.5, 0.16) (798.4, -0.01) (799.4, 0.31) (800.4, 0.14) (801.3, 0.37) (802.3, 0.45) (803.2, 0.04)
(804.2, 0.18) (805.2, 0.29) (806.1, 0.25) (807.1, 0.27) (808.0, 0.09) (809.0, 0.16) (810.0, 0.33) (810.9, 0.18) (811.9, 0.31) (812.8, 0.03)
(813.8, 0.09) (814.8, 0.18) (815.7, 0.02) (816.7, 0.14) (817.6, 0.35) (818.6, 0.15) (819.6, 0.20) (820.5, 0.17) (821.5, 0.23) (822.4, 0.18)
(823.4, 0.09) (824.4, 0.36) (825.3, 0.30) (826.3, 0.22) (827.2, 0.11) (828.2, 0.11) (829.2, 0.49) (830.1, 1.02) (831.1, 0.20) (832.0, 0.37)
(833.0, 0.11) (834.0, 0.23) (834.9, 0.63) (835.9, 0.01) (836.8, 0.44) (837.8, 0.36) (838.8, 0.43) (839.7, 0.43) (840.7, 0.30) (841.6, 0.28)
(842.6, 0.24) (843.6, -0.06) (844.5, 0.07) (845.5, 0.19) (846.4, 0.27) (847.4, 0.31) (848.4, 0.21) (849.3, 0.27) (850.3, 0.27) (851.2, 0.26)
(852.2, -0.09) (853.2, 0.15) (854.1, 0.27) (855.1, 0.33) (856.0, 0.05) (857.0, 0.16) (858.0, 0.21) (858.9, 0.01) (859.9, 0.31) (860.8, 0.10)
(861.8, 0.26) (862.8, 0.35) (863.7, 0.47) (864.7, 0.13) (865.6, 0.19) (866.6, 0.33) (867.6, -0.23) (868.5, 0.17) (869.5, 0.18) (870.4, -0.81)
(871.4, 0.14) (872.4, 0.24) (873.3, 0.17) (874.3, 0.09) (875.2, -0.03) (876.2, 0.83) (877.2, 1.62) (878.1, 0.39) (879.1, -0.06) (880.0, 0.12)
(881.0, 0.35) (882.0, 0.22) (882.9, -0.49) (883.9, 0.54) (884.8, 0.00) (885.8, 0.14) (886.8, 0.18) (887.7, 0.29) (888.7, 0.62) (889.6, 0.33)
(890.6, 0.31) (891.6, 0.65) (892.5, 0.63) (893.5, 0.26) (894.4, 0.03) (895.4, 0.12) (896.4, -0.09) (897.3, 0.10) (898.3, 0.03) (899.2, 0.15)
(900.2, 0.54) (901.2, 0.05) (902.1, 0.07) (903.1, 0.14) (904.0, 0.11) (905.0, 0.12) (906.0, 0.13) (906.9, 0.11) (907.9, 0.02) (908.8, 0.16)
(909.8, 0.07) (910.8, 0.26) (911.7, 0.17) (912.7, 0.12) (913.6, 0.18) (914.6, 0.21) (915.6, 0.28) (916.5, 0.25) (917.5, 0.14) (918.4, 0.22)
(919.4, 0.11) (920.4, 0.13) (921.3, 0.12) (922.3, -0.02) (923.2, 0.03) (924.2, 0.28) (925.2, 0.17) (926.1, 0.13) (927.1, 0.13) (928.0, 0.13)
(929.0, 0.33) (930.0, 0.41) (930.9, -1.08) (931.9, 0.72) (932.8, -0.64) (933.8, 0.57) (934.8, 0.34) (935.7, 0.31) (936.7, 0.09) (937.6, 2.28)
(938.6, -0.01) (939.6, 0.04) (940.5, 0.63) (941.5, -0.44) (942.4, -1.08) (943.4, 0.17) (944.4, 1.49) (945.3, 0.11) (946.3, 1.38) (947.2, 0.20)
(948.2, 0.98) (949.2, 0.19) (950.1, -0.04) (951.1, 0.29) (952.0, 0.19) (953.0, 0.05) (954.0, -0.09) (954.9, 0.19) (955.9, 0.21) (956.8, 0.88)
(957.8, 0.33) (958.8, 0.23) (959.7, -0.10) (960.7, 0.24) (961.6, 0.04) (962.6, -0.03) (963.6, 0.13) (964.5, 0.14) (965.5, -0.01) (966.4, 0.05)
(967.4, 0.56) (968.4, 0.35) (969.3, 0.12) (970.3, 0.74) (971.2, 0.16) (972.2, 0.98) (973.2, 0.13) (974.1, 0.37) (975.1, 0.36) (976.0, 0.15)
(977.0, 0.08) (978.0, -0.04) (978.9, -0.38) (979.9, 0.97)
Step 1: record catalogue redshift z 0.781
